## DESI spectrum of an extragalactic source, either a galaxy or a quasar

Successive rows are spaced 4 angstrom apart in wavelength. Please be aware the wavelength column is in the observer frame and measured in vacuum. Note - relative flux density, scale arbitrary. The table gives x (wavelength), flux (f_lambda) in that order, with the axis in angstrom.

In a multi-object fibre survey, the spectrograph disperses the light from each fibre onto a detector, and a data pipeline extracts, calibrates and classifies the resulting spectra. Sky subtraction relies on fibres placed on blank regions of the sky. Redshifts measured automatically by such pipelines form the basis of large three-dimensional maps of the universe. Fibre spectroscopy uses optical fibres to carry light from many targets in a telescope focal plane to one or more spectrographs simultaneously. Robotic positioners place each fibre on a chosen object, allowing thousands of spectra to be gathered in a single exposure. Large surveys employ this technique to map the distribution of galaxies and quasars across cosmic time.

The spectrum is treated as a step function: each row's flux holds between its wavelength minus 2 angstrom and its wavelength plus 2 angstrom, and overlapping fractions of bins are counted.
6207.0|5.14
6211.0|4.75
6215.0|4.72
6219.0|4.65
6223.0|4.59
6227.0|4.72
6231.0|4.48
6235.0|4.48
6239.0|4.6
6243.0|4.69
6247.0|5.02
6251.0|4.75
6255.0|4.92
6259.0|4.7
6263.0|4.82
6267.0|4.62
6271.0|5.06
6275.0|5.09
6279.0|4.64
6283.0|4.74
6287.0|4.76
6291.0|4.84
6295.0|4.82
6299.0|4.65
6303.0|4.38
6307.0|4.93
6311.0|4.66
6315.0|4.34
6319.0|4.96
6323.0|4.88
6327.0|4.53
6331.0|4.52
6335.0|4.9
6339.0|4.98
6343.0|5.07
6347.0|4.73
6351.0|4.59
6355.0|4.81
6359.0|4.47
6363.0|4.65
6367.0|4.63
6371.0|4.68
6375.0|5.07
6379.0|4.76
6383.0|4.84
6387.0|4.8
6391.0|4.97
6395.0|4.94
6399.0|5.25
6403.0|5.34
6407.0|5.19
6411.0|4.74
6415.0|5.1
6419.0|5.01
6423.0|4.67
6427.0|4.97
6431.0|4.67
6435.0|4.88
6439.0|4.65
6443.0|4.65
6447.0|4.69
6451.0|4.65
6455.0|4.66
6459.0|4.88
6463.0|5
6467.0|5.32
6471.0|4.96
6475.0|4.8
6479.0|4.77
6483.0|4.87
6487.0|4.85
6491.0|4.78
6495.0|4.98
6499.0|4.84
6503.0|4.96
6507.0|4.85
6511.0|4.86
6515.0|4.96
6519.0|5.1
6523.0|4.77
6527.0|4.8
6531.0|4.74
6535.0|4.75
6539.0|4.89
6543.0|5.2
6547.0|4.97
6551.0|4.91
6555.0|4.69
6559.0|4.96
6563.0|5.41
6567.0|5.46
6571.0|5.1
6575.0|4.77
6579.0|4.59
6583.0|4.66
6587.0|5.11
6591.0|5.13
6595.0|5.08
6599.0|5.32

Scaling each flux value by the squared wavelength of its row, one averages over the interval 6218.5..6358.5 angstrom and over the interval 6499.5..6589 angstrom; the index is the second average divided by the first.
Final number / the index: 1.13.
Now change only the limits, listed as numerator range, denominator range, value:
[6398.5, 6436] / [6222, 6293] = 1.10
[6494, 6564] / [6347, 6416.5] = 1.06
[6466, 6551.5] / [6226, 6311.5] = 1.11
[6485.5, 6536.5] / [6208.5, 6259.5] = 1.13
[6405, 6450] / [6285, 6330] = 1.07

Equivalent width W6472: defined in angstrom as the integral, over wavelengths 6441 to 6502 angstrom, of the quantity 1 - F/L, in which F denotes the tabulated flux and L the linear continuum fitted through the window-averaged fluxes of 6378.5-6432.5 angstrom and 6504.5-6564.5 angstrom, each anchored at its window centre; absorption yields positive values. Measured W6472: 1.1 angstrom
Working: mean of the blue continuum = 4.95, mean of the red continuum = 4.92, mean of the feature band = 4.85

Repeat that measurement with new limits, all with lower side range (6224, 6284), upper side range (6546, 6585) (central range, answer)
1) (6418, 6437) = 0.1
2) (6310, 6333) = 0.7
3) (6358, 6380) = 0.5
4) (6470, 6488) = 0.2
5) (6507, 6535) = 0.4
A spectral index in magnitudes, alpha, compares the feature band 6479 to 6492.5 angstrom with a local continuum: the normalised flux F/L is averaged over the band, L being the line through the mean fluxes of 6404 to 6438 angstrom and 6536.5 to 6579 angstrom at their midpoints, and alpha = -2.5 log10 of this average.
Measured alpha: 0.03 mag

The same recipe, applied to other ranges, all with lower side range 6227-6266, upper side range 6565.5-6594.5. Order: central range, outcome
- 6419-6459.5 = 0.03 mag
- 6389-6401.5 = -0.05 mag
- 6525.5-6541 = 0.03 mag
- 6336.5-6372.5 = 0.01 mag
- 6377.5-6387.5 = 0.00 mag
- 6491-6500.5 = 0.00 mag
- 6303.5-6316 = 0.03 mag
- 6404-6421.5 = -0.04 mag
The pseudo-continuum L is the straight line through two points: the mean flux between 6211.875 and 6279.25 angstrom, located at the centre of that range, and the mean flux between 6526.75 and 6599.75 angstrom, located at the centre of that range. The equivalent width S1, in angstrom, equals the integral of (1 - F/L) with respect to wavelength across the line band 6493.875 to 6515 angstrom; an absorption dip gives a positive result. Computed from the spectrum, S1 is 0.1 angstrom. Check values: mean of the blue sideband 4.74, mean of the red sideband 4.97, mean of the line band 4.9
